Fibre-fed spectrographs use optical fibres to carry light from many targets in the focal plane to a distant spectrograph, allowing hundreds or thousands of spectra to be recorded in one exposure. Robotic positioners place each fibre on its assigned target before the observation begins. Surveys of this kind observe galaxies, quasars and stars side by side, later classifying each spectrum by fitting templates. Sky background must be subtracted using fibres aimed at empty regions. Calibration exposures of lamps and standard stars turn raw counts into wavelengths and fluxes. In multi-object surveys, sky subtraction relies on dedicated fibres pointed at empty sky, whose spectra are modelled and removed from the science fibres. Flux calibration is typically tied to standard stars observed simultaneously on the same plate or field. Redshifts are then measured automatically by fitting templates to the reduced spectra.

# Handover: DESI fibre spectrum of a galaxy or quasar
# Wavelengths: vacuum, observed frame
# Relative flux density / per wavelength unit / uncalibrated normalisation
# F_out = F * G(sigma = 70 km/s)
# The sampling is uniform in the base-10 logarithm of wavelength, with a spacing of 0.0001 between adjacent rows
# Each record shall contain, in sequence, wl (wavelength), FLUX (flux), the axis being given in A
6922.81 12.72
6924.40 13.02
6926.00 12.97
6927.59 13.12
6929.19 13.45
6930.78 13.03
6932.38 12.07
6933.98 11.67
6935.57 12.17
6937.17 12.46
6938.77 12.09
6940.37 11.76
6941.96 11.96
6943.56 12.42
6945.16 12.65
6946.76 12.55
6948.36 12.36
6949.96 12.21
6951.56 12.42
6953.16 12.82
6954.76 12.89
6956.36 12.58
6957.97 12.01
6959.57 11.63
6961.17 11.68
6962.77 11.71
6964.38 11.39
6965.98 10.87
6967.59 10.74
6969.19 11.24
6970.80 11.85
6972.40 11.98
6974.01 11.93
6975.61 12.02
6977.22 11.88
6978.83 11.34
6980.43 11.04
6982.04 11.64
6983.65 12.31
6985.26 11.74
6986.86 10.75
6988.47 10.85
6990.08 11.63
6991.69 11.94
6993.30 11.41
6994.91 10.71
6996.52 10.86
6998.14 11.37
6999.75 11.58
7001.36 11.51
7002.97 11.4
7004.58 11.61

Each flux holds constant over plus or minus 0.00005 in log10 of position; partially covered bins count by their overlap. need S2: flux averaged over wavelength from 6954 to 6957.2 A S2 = 12.7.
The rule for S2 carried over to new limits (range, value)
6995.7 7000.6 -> 11.3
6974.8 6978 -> 12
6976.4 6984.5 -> 11.6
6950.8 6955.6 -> 12.7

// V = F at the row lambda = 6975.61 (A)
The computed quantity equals 12.02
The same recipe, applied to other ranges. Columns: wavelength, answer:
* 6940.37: 11.76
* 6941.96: 11.96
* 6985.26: 11.74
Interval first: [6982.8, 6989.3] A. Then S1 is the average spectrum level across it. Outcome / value 11.4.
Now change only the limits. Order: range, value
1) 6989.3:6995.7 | 11.4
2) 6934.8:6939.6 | 12.2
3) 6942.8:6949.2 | 12.5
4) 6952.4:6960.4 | 12.4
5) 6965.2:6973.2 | 11.3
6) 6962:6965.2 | 11.5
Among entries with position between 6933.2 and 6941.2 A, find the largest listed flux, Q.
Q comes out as 12.46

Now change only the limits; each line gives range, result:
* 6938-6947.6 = 12.65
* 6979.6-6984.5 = 12.31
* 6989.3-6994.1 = 11.94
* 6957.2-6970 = 12.01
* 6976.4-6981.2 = 11.88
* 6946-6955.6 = 12.89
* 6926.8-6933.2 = 13.45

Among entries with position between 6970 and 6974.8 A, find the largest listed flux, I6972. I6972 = 11.98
